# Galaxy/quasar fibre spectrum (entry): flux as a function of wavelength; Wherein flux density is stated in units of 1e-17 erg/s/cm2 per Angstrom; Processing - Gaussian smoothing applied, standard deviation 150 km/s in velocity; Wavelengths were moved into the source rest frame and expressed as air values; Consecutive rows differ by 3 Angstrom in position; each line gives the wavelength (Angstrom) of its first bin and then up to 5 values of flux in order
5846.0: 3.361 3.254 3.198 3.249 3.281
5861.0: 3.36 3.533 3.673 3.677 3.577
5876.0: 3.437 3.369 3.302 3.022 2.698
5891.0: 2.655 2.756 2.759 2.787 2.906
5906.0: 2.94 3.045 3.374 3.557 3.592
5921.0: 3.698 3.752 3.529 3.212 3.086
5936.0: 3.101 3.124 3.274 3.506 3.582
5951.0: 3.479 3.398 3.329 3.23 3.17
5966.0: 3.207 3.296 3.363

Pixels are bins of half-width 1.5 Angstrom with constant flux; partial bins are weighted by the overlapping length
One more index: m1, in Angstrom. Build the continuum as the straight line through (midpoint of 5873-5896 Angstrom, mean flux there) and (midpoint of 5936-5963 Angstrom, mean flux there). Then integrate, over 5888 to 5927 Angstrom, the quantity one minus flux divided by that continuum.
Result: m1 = 0.2 Angstrom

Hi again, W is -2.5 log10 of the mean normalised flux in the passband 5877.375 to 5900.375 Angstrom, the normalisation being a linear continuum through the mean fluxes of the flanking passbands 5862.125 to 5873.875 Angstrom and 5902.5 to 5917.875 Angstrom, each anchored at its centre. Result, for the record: 0.17 mag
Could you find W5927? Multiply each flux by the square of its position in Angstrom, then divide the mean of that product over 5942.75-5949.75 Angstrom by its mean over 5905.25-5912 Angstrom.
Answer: 1.2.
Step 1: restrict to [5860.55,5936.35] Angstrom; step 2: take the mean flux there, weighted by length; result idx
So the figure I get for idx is 3.25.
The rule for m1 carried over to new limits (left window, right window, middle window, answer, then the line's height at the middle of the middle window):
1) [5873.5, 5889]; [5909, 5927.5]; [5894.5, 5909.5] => 2.3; 3.4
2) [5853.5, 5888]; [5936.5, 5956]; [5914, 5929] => -1.1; 3.38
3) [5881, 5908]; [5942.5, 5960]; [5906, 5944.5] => -2.2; 3.17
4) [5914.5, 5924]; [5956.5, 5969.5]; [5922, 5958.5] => 0.8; 3.45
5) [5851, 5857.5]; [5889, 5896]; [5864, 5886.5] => -3.8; 2.95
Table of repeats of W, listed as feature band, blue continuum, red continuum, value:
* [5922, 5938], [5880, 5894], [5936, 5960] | -0.04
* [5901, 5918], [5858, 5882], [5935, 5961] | 0.07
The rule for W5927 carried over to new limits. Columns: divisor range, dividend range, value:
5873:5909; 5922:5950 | 1.14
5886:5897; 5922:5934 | 1.27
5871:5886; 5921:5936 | 1.03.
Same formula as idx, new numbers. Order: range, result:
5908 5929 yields 3.51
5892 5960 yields 3.26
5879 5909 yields 2.9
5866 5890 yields 3.32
